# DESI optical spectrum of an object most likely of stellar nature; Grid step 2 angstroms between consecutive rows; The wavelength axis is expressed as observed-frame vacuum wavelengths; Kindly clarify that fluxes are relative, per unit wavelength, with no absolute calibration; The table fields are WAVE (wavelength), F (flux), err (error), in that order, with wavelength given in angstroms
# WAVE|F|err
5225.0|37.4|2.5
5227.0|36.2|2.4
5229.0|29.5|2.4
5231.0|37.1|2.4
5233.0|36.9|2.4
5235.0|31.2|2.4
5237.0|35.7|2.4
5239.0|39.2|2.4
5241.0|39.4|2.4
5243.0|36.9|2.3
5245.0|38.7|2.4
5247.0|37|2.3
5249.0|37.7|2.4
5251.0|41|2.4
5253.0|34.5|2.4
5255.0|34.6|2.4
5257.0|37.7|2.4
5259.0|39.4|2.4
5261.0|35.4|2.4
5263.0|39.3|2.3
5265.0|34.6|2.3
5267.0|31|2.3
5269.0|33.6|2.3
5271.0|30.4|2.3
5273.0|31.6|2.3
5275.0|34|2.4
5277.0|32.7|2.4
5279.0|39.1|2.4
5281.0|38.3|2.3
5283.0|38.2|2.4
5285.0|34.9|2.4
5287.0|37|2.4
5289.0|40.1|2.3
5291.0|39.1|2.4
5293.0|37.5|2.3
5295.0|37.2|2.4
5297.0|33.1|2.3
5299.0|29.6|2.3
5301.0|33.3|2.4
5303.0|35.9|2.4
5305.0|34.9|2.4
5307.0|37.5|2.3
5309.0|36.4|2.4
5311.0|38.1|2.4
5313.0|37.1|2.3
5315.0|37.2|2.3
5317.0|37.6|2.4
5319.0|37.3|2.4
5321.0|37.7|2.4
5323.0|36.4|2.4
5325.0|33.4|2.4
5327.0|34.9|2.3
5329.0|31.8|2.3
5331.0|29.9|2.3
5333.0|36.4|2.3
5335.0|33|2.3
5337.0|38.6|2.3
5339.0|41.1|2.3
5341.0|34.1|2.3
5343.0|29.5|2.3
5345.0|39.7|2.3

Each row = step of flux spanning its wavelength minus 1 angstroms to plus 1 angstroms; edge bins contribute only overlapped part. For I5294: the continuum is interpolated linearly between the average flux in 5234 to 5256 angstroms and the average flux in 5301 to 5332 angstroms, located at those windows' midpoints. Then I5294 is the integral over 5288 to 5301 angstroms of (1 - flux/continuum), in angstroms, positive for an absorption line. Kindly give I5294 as 0.06 angstroms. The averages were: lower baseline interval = 36.9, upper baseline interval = 35.7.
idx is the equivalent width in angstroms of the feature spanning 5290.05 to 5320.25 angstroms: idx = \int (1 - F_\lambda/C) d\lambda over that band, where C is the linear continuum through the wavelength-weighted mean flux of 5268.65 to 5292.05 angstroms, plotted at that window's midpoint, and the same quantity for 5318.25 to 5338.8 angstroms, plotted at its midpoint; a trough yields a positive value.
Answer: -0.6 angstroms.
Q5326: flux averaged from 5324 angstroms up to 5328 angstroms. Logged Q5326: 34.1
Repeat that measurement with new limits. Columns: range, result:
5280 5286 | 37.1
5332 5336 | 34.7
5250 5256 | 36.7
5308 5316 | 37.2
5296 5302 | 32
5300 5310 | 35.6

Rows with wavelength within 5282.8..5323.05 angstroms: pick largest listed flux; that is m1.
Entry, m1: 40.1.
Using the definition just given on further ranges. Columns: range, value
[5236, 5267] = 41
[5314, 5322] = 37.7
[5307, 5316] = 38.1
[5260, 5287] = 39.3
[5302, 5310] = 37.5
